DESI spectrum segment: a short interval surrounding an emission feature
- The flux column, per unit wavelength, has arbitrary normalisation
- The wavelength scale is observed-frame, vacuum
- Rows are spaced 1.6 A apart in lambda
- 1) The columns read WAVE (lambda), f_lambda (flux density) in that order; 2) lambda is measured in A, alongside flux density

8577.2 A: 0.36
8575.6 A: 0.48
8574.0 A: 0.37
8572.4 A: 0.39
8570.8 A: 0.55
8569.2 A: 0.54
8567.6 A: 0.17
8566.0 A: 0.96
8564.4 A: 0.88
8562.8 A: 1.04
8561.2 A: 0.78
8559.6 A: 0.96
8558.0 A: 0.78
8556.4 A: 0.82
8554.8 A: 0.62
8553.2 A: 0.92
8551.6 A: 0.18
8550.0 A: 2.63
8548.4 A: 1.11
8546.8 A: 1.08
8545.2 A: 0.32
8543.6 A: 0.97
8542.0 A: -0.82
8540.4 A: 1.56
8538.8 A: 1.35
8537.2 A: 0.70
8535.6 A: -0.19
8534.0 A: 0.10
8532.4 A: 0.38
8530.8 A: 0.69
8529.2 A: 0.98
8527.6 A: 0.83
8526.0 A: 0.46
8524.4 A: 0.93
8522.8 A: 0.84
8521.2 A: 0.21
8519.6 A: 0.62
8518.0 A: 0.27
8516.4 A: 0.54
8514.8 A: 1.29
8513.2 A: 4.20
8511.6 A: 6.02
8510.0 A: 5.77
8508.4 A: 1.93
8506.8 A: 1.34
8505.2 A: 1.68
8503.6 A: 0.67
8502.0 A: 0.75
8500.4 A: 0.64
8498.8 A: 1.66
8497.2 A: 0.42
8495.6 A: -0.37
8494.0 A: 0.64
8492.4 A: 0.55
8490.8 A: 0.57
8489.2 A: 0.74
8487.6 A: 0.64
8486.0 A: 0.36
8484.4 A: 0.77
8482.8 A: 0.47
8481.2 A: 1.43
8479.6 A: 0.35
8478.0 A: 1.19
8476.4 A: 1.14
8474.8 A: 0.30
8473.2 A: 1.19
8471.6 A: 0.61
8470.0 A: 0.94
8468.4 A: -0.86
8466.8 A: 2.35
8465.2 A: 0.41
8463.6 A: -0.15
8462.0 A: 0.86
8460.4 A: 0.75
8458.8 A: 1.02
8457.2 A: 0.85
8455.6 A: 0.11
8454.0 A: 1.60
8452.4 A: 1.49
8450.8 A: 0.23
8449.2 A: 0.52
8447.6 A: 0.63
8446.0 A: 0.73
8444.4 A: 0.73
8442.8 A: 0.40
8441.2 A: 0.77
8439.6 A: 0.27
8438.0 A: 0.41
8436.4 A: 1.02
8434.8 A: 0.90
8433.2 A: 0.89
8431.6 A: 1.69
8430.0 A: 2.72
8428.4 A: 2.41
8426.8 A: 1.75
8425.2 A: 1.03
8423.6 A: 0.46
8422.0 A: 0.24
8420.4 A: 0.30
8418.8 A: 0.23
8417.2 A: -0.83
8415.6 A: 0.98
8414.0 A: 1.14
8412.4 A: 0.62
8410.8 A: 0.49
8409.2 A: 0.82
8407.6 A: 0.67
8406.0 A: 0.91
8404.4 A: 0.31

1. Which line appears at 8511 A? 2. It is [O III] 5007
